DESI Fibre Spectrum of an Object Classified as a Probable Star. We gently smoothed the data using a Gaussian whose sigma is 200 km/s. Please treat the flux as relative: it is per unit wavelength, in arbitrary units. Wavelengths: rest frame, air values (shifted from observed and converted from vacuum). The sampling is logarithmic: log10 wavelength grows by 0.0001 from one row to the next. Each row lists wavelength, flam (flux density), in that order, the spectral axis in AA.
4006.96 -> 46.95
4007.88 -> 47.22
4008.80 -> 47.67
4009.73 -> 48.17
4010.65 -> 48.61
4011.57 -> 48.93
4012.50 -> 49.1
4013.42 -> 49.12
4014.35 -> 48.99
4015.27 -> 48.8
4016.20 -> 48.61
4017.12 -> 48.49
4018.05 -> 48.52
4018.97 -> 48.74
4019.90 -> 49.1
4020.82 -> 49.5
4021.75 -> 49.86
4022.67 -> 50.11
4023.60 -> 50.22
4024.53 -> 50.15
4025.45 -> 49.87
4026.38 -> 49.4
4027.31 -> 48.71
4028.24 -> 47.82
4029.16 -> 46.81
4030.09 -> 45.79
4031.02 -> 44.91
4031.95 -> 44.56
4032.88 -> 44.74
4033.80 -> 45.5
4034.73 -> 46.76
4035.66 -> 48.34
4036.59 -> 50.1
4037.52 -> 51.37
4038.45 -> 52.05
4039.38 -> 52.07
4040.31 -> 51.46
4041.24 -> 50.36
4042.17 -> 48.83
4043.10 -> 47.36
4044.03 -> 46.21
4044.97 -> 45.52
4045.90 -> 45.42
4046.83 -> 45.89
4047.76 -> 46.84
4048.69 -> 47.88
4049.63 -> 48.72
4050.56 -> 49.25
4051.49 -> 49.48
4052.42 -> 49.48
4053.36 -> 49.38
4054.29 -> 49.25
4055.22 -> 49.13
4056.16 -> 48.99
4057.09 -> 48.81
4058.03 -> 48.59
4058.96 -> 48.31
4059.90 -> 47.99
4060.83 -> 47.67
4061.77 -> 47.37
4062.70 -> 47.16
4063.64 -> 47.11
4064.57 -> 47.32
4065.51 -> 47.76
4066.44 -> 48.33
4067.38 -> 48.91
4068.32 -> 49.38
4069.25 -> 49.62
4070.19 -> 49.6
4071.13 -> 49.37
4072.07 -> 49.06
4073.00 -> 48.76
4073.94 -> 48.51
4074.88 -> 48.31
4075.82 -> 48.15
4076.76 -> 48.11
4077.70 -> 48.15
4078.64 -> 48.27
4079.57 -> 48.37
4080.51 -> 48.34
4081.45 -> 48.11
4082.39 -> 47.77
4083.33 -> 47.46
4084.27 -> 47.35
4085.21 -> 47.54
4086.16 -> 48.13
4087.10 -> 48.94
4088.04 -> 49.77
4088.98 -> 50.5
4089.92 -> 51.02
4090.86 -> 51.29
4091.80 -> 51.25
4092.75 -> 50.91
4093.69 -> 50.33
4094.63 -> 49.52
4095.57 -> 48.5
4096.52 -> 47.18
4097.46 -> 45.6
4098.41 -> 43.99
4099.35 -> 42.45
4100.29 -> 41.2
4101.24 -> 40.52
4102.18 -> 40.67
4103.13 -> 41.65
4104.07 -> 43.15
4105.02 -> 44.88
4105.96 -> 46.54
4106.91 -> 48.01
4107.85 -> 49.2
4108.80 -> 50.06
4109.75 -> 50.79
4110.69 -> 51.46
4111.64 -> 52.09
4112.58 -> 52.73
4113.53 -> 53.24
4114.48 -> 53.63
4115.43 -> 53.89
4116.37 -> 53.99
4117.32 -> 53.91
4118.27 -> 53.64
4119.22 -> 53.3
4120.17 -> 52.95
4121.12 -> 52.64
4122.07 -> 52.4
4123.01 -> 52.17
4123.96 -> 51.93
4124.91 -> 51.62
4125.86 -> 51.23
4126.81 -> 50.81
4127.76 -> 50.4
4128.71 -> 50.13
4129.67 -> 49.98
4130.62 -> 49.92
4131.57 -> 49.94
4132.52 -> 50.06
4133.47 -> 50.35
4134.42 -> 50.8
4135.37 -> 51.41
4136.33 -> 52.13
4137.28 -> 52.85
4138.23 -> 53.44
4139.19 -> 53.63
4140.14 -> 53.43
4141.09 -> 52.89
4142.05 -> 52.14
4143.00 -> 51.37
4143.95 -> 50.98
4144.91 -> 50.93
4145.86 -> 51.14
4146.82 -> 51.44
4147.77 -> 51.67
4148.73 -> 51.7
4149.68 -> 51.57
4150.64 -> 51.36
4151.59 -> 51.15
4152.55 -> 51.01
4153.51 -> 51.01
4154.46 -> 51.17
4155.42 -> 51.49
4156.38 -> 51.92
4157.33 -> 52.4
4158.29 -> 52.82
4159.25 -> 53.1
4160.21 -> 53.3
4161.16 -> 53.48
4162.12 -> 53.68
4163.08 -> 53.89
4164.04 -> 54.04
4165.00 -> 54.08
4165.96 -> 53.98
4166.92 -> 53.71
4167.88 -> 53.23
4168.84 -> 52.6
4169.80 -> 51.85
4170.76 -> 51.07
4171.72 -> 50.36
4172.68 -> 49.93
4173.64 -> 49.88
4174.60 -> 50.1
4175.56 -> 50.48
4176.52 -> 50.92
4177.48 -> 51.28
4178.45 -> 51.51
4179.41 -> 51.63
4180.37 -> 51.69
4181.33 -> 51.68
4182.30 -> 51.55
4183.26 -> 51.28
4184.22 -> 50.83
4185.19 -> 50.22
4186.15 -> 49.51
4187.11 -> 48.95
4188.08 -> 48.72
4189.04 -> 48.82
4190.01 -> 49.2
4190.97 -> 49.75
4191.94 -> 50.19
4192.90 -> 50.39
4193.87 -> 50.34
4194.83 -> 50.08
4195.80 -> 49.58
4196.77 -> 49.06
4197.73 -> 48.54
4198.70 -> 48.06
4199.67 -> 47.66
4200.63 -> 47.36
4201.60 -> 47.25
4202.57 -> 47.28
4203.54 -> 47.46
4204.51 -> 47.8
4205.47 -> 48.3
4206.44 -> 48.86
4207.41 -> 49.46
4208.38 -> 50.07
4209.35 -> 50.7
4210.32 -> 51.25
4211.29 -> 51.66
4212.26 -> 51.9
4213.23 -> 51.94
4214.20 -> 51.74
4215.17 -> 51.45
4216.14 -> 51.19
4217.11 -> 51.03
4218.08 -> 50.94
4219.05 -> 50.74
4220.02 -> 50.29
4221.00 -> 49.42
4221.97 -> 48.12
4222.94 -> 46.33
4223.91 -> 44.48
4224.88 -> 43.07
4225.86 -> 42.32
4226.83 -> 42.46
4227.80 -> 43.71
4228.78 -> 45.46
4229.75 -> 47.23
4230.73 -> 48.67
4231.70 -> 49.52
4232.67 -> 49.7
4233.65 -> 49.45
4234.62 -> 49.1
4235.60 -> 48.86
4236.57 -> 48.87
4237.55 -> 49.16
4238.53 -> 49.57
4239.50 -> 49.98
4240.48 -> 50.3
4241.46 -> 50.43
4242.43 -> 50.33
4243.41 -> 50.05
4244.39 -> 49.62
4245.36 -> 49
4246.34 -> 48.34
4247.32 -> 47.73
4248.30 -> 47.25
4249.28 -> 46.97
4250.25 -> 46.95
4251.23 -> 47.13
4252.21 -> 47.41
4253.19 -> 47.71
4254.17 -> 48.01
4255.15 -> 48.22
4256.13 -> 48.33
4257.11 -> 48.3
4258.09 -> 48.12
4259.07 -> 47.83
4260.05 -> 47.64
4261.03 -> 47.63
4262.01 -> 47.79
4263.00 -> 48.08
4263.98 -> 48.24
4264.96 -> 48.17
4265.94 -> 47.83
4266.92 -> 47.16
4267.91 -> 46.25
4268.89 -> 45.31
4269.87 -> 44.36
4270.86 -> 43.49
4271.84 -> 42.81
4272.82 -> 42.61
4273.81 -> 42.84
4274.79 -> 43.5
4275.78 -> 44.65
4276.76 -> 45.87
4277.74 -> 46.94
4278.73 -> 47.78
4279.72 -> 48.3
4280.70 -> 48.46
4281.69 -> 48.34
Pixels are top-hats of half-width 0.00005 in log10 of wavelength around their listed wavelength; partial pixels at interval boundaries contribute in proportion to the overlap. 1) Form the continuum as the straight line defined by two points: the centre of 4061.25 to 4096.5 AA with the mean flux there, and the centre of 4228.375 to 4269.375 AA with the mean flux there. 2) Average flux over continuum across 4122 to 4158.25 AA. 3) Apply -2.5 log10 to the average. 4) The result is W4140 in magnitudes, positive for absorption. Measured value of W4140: -0.06 mag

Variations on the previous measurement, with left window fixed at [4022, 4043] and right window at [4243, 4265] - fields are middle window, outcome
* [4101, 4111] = 0.052 mag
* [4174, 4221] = -0.041 mag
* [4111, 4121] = -0.104 mag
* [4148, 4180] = -0.081 mag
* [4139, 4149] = -0.078 mag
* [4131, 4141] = -0.076 mag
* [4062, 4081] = 0.002 mag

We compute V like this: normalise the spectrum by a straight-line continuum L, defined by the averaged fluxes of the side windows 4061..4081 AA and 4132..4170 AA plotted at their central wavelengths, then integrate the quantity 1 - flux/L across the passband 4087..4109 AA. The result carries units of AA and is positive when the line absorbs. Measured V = 1.2 AA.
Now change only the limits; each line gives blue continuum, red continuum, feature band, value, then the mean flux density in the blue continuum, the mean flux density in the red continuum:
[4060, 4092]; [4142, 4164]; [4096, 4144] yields 0.5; 48.6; 52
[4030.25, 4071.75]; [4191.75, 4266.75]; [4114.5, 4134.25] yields -1.4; 48.2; 48.6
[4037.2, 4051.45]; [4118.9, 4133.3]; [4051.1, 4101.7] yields 1.5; 48.6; 51.3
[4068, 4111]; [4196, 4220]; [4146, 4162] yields -1.0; 47.8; 49.7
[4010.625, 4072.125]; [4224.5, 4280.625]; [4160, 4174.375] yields -1.4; 48.5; 47.2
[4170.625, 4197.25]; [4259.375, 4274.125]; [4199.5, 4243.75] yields -0.4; 50.3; 46.1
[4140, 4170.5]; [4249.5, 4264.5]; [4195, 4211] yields 0.5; 52.3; 47.8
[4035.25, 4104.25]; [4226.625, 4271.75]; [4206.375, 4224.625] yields -0.8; 48.1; 47.8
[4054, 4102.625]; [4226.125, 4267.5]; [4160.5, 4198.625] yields -2.4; 48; 48.1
